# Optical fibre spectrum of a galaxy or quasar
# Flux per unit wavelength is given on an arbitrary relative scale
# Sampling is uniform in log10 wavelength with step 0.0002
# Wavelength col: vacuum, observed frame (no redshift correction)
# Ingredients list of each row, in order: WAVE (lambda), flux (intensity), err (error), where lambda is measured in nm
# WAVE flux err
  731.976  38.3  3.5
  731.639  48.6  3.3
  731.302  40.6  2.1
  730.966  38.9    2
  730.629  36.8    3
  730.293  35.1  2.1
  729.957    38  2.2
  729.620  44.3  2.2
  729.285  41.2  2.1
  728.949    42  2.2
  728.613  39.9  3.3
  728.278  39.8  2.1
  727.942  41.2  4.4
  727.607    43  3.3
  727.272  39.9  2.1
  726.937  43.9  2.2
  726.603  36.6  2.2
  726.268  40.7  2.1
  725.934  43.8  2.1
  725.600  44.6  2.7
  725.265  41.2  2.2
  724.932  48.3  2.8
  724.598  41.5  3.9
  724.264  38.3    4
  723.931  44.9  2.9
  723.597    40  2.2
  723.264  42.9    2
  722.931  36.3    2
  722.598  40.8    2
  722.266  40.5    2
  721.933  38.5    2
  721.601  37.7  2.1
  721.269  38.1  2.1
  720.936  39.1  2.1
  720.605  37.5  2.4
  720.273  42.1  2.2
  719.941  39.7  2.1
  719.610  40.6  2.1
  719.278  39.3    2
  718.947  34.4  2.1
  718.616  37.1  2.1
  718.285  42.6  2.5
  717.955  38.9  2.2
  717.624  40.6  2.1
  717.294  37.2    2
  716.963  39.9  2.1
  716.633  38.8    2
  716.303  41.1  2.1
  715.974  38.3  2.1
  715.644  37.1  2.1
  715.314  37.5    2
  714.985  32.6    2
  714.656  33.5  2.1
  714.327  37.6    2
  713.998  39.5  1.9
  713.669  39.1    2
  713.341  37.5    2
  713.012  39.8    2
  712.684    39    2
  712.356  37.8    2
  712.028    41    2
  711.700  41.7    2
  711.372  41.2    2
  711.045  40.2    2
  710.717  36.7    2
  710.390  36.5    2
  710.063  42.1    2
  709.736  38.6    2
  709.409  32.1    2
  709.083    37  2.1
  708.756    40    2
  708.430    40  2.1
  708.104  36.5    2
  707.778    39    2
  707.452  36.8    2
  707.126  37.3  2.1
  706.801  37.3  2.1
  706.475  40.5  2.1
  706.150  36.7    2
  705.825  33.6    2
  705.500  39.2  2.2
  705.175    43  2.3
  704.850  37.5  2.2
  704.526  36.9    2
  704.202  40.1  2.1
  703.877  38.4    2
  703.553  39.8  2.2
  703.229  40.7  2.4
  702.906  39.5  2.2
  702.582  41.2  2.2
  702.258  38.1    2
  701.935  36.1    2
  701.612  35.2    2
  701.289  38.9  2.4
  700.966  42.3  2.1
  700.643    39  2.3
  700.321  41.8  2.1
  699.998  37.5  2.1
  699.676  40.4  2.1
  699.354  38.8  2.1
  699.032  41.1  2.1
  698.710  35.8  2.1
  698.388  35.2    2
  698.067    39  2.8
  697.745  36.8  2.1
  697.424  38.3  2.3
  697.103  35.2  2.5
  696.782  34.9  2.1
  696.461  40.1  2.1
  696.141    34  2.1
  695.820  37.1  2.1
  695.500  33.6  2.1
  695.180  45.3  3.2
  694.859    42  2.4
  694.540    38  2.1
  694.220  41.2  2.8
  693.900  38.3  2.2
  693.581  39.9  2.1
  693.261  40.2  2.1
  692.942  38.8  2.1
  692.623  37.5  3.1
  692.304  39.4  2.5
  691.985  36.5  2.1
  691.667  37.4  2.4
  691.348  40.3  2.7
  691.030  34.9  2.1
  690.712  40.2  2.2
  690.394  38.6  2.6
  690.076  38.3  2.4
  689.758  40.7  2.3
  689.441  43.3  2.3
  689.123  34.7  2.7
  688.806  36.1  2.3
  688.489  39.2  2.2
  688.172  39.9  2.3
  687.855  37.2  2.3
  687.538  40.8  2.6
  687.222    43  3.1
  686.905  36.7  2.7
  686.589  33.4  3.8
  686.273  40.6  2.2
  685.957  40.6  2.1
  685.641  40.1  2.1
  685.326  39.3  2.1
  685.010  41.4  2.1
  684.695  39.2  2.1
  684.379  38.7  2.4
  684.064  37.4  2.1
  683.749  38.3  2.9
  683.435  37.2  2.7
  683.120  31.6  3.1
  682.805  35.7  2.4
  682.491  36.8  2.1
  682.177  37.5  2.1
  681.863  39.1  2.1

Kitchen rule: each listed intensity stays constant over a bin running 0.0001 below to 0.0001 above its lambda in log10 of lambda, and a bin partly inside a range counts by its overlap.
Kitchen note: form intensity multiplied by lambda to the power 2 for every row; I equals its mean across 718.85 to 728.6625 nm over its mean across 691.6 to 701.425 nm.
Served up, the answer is 1.14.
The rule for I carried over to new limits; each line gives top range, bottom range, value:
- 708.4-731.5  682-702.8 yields 1.11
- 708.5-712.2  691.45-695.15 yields 1.04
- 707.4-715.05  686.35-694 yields 1.05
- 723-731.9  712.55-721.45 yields 1.10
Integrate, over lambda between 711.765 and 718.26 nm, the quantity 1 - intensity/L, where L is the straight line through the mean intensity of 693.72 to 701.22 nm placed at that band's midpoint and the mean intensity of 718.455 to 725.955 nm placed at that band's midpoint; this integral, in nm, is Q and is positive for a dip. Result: 0.22 nm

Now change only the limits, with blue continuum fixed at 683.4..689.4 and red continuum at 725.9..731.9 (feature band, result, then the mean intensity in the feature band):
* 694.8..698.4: 0.15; 37.6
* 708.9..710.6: 0.11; 37.3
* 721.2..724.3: 0.04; 39.9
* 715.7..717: 0.03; 39.3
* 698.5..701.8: 0.03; 39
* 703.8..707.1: 0.11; 38.3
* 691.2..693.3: 0.03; 38.5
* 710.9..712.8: -0.01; 40.2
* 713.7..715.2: 0.15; 36.2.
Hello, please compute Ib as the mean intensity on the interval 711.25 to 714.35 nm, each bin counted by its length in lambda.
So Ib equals 39.5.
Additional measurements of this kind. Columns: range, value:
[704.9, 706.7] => 38.5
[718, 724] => 39.5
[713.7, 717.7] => 37.8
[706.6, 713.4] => 38.5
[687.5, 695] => 38.9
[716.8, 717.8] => 39.2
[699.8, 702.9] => 38.9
